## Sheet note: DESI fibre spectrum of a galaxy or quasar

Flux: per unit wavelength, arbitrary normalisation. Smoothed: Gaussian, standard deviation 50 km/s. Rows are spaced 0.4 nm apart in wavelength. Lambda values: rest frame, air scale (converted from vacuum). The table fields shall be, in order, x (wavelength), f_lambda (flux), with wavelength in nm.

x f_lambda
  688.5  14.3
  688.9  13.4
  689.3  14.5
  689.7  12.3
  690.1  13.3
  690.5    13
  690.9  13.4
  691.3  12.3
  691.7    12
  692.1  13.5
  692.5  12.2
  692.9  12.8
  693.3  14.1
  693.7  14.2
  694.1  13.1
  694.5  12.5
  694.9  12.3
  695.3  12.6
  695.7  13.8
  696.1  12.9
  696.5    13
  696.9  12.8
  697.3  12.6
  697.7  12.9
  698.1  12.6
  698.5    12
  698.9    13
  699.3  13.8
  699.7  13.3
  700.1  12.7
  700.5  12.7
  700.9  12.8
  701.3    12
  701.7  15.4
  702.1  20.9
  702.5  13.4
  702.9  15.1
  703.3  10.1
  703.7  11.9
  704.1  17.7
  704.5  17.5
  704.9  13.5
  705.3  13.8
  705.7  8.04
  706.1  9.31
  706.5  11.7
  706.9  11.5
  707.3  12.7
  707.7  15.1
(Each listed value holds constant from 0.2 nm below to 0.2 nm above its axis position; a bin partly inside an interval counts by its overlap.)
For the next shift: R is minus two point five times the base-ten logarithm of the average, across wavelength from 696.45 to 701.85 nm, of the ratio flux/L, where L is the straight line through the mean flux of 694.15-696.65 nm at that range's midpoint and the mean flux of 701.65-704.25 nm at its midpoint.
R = 0.07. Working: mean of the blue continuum 12.9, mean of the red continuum 14.8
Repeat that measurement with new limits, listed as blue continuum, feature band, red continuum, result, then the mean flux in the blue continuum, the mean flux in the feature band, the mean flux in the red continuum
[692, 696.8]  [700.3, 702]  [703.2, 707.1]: -0.08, 13.1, 13.7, 12.6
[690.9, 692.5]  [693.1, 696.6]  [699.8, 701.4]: -0.04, 12.6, 13.2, 12.6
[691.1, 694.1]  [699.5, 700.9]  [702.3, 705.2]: 0.07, 13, 12.9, 14.2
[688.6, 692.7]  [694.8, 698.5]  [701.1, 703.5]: 0.08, 13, 12.8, 14.5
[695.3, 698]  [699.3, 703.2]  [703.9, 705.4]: 0.03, 13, 14.1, 15.7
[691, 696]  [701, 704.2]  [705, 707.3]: -0.23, 13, 14.4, 11.1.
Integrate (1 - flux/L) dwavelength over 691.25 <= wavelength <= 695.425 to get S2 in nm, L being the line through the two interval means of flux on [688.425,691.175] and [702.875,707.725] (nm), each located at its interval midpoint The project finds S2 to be 0.11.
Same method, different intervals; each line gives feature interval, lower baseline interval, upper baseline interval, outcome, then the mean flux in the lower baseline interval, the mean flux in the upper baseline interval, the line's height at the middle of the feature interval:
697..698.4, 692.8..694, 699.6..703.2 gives 0.131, 13.7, 14.2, 14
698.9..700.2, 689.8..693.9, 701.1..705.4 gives 0.081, 13.1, 14.7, 14.2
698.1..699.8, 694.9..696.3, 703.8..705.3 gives 0.124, 13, 15.6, 14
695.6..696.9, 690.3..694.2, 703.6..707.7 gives -0.011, 13.1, 12.9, 13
